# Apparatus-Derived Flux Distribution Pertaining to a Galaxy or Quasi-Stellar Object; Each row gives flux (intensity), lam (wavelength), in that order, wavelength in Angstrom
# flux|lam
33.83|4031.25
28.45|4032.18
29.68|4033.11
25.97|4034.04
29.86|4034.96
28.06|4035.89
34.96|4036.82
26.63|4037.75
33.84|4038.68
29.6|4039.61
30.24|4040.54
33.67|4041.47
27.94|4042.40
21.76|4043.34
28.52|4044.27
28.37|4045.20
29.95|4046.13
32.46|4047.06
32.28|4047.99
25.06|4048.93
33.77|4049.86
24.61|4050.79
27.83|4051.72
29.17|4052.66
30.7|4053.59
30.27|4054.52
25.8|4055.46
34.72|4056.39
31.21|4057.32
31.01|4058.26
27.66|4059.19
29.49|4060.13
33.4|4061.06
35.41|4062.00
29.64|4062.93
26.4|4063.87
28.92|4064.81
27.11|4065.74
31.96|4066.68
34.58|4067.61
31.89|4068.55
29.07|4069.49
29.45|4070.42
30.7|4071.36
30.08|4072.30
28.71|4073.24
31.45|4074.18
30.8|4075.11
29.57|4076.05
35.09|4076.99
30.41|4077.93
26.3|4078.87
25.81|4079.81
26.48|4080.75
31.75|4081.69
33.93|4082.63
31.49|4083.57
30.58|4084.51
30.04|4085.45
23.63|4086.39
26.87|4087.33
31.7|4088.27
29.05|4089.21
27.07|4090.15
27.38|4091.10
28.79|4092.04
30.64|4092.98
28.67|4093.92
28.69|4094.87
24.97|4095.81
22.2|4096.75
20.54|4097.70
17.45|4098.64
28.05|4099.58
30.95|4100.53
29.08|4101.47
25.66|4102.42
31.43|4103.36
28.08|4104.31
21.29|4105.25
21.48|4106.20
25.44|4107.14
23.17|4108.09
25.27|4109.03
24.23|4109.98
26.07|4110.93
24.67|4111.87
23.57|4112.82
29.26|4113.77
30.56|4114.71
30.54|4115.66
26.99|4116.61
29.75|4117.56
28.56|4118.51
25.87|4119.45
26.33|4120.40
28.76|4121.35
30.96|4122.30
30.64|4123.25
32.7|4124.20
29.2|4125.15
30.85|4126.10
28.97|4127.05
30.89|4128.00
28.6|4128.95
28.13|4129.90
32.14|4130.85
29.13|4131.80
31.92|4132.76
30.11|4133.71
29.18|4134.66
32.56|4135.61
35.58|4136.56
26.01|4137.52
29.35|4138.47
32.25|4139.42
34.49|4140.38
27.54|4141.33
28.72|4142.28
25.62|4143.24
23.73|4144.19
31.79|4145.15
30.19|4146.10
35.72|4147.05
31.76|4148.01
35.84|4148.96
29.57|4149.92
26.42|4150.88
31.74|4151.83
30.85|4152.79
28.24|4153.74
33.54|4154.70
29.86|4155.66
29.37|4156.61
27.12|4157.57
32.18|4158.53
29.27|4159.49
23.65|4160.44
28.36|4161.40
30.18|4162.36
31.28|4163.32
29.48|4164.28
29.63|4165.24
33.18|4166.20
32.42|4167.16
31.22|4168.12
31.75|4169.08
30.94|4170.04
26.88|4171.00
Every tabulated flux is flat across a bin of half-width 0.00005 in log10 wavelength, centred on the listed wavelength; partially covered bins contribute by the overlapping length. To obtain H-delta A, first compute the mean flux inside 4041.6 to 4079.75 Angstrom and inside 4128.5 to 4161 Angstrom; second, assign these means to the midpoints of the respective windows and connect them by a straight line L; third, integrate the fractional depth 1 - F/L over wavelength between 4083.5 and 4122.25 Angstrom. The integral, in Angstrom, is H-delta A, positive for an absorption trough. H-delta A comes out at 3.88 Angstrom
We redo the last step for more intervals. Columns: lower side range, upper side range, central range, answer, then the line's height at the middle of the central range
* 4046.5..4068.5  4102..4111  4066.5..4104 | -2.0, 27.3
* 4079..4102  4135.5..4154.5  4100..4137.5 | 0.9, 29.1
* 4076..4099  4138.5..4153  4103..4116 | 1.3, 28.9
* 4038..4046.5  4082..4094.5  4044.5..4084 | -1.2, 29.2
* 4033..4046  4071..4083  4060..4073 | -0.3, 29.8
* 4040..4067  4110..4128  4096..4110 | 1.9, 28.8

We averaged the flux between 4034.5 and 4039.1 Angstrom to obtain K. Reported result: 30.7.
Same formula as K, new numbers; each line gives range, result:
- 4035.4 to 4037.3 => 31.4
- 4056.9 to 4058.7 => 31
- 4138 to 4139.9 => 30.8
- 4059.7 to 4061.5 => 31.5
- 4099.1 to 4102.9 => 28.4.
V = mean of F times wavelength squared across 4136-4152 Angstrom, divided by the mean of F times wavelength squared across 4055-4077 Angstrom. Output 1.0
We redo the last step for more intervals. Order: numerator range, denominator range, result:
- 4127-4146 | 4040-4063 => 1.04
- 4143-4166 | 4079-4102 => 1.11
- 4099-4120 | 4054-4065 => 0.90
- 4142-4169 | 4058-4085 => 1.03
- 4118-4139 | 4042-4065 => 1.05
